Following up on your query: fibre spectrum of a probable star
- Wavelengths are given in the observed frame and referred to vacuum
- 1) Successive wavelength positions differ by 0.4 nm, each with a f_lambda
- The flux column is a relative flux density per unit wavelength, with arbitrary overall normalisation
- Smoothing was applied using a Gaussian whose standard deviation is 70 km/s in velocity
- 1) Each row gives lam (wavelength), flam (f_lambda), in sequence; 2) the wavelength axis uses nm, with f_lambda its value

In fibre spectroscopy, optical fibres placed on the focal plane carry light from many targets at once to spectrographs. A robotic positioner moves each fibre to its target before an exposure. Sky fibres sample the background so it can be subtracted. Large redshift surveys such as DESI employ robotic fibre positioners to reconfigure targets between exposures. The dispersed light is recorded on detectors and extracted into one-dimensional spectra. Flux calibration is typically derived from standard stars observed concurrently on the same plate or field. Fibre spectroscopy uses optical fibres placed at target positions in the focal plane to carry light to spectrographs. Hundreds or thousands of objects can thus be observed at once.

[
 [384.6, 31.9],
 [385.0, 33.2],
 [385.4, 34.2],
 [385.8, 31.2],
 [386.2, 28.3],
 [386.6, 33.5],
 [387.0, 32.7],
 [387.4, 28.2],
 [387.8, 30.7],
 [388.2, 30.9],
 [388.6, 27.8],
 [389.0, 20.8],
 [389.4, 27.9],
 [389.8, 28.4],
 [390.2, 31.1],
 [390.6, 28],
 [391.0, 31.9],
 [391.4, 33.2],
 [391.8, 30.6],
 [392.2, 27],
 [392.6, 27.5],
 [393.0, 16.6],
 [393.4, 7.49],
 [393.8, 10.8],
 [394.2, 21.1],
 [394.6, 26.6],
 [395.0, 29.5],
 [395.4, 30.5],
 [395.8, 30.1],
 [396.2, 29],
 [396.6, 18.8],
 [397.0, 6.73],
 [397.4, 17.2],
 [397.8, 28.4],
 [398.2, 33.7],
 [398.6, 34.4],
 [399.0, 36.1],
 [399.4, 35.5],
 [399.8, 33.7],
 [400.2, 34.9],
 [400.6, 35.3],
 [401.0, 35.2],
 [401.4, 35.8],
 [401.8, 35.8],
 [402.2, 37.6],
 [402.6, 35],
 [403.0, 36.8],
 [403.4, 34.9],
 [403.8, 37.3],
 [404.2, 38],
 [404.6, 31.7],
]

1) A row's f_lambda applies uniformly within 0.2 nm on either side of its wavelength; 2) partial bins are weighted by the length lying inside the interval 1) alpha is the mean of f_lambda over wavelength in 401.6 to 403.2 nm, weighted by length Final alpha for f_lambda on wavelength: 36.3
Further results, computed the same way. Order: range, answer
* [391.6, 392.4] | 28.8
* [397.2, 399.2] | 30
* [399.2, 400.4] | 34.7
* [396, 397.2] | 18.2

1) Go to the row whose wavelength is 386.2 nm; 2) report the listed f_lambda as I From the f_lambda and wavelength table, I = 28.3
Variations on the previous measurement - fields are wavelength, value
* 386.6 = 33.5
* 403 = 36.8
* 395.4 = 30.5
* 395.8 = 30.1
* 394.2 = 21.1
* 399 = 36.1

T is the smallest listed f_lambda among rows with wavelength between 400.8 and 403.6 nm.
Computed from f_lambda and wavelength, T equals 34.9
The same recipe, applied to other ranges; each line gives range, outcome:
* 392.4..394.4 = 7.49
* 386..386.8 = 28.3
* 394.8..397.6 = 6.73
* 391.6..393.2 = 16.6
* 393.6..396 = 10.8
